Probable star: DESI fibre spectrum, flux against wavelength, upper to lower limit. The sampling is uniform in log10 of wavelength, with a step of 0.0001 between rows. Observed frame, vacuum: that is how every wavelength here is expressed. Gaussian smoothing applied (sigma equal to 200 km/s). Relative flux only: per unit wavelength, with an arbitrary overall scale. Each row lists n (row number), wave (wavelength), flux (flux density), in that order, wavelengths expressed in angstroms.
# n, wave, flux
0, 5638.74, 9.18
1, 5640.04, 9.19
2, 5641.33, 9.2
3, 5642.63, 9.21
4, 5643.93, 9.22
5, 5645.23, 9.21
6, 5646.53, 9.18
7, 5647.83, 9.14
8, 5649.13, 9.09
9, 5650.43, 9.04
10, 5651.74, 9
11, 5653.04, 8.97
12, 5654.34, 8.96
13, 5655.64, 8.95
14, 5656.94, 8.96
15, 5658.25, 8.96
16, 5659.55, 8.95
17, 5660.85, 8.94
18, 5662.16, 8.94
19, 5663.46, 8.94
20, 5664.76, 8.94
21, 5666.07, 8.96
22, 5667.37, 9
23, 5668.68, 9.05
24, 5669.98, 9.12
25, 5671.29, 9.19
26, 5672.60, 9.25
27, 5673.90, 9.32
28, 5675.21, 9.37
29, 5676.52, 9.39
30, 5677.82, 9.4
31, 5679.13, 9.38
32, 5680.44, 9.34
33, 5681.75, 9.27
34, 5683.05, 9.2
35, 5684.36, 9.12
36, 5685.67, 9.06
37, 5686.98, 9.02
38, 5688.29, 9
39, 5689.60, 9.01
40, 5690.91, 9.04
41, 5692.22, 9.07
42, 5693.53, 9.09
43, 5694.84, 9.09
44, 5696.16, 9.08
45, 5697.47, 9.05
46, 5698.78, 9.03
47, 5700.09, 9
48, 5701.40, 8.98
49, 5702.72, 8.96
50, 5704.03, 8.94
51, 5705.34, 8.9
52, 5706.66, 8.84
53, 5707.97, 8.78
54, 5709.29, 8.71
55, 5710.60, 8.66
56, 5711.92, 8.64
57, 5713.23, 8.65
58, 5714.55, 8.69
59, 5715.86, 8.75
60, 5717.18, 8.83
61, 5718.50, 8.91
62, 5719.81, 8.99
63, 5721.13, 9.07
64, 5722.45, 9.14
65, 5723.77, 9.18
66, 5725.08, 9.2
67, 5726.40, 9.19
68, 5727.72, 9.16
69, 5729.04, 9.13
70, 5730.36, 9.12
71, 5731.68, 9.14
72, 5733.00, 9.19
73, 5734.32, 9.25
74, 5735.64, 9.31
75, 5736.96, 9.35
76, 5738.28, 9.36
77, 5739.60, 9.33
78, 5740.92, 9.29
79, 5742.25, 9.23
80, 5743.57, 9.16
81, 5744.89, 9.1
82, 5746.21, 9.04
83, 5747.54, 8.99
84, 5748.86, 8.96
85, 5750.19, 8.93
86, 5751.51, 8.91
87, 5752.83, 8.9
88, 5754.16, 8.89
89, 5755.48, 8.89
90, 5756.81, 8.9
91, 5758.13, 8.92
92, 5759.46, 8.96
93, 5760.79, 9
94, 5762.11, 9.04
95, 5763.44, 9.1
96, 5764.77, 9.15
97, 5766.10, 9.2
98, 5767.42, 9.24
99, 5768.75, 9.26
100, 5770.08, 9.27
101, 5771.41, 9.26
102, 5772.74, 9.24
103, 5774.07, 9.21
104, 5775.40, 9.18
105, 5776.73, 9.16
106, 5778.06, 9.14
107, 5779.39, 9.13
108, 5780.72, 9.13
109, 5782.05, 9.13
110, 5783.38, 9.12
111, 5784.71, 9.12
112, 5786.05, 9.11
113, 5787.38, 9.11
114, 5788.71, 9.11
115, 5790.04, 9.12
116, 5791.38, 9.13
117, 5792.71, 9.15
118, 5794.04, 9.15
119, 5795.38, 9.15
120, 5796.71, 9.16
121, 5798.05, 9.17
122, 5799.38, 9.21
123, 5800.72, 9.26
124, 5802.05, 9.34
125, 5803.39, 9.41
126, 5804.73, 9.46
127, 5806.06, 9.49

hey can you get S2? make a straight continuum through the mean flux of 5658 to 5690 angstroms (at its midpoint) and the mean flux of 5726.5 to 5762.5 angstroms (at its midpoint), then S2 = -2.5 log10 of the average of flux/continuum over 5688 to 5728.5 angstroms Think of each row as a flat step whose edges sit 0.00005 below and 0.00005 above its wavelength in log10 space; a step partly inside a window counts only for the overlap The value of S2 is 0.019 mag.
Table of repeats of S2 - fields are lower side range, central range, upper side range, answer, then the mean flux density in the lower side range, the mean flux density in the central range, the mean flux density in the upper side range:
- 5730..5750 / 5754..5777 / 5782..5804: 0.01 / 9.18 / 9.11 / 9.17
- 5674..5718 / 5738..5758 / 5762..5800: 0.01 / 9.01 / 9.05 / 9.16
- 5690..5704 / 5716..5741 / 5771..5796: -0.01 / 9.03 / 9.15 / 9.15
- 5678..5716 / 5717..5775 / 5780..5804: 0.00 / 8.99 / 9.11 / 9.17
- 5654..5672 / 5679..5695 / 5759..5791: -0.01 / 8.99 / 9.13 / 9.15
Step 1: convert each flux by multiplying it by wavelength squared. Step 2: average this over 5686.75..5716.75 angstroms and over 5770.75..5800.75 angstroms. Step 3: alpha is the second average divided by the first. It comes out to 1.06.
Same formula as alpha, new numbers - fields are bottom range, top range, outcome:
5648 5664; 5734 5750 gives 1.05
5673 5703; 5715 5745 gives 1.01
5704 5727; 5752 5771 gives 1.03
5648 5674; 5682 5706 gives 1.01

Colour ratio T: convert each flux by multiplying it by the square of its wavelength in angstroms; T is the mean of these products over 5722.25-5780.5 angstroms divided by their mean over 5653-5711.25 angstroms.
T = 1.0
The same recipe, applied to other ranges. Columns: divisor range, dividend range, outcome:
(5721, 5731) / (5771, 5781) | 1.02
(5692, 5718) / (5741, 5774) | 1.04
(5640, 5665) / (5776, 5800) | 1.06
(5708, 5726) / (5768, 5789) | 1.05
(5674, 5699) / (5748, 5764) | 1.00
